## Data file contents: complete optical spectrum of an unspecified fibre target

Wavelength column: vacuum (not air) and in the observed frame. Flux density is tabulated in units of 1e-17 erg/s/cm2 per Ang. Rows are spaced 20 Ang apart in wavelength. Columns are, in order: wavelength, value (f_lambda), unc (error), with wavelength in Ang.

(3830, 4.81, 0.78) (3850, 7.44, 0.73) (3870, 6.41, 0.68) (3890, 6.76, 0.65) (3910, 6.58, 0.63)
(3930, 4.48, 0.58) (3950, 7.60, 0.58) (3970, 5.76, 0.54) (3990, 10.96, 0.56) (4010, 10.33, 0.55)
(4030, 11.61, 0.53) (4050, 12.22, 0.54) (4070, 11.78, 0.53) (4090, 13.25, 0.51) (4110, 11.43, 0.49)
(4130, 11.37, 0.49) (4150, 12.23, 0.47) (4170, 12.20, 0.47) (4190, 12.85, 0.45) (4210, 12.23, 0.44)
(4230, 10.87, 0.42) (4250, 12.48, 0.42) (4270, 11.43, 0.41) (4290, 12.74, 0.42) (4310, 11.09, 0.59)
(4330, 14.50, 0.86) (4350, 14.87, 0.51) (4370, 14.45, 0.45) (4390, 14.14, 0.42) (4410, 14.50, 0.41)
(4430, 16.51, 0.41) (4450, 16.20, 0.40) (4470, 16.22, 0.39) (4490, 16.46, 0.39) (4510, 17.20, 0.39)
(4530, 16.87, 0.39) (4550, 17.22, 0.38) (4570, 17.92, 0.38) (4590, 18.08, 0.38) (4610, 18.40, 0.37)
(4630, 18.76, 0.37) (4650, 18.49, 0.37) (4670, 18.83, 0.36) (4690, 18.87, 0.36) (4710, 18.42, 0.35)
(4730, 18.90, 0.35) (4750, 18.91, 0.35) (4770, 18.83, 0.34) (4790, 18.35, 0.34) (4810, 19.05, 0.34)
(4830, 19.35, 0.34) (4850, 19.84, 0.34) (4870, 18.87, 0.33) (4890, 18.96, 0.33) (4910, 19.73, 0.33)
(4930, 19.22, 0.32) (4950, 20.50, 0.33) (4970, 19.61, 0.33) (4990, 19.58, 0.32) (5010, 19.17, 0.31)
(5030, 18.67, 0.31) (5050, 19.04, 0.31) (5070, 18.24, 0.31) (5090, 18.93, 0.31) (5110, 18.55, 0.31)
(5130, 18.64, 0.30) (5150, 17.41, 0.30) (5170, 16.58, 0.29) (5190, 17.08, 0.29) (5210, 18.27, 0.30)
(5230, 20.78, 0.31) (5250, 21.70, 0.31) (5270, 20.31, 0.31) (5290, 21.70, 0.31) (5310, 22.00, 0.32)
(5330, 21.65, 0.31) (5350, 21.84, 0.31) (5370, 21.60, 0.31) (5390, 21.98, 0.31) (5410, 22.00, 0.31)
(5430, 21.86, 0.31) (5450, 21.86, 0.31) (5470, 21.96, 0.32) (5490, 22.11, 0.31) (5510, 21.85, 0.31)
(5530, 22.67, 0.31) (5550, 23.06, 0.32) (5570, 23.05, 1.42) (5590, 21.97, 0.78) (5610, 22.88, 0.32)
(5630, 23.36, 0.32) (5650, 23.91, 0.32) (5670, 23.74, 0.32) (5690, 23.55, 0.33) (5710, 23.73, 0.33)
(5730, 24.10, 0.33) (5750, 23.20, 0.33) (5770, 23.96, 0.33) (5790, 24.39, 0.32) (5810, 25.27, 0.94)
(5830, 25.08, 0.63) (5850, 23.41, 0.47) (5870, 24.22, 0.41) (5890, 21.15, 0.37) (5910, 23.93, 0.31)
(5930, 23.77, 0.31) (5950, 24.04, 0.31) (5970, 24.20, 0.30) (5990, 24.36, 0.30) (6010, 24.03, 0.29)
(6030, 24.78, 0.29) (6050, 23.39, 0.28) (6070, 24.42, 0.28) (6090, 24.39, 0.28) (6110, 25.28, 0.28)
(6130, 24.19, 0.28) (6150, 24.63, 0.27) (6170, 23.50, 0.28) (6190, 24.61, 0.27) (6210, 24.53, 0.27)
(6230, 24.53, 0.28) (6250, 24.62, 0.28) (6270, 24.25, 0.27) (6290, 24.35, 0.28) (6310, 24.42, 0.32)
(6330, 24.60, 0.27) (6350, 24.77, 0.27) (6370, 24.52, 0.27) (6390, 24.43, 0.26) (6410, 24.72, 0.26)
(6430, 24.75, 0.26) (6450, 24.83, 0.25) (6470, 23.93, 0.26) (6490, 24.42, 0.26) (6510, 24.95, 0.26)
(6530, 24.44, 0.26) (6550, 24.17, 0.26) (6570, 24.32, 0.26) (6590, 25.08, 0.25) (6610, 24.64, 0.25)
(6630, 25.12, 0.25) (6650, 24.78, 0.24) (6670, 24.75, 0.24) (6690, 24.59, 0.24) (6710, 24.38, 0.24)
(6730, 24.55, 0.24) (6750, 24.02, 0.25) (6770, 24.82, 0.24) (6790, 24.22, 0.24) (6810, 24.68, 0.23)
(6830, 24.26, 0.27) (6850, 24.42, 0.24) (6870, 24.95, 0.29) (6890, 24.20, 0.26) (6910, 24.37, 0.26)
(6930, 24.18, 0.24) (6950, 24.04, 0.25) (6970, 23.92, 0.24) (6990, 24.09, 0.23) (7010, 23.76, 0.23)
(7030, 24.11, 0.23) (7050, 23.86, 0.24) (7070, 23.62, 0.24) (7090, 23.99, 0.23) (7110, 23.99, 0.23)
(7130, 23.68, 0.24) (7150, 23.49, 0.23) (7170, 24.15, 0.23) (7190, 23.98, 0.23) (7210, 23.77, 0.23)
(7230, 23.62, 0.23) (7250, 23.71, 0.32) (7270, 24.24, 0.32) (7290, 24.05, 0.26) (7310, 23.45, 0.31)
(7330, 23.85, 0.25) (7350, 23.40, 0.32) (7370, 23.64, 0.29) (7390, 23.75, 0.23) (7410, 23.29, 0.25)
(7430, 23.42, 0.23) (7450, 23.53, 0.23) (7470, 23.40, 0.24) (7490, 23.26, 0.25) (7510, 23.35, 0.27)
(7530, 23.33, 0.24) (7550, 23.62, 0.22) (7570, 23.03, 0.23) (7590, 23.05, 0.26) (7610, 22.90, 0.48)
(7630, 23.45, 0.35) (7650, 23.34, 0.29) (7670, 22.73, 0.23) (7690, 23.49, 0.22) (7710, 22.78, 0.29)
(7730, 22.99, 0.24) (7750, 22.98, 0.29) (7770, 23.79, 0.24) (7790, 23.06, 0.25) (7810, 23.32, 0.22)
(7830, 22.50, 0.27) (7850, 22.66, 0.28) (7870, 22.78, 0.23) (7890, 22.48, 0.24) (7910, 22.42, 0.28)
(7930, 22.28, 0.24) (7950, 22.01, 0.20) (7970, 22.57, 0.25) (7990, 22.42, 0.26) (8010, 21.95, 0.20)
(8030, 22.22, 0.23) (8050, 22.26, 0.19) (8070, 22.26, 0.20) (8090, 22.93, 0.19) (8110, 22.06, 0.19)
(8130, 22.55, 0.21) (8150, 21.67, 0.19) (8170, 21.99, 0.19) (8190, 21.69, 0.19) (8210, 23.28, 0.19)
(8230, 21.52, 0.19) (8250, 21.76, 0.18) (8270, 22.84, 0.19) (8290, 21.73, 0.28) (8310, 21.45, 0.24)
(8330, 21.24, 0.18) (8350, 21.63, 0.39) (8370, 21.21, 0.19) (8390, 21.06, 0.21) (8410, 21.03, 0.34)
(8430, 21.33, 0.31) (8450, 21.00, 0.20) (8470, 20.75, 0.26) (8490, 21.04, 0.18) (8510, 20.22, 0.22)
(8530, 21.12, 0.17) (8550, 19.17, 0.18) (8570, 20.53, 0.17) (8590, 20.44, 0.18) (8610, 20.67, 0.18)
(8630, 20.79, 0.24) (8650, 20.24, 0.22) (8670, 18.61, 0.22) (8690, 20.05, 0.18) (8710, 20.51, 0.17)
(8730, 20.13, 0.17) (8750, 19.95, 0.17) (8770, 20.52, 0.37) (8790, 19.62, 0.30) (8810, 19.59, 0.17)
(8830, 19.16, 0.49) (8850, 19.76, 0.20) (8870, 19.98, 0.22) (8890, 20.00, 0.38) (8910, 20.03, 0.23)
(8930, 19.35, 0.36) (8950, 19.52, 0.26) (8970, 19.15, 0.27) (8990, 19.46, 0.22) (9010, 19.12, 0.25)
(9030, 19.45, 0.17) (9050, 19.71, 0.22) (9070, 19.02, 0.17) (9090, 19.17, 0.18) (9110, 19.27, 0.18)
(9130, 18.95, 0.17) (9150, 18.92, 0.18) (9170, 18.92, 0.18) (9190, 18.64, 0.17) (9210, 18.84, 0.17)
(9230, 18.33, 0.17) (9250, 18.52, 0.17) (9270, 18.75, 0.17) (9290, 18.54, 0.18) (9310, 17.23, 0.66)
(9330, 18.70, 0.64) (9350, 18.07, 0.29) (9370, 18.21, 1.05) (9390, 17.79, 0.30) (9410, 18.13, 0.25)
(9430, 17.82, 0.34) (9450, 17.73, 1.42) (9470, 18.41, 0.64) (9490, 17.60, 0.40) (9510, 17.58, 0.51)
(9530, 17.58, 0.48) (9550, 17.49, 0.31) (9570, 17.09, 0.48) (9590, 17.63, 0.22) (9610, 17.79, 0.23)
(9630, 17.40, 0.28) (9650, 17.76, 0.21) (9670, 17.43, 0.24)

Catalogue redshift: 0.000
